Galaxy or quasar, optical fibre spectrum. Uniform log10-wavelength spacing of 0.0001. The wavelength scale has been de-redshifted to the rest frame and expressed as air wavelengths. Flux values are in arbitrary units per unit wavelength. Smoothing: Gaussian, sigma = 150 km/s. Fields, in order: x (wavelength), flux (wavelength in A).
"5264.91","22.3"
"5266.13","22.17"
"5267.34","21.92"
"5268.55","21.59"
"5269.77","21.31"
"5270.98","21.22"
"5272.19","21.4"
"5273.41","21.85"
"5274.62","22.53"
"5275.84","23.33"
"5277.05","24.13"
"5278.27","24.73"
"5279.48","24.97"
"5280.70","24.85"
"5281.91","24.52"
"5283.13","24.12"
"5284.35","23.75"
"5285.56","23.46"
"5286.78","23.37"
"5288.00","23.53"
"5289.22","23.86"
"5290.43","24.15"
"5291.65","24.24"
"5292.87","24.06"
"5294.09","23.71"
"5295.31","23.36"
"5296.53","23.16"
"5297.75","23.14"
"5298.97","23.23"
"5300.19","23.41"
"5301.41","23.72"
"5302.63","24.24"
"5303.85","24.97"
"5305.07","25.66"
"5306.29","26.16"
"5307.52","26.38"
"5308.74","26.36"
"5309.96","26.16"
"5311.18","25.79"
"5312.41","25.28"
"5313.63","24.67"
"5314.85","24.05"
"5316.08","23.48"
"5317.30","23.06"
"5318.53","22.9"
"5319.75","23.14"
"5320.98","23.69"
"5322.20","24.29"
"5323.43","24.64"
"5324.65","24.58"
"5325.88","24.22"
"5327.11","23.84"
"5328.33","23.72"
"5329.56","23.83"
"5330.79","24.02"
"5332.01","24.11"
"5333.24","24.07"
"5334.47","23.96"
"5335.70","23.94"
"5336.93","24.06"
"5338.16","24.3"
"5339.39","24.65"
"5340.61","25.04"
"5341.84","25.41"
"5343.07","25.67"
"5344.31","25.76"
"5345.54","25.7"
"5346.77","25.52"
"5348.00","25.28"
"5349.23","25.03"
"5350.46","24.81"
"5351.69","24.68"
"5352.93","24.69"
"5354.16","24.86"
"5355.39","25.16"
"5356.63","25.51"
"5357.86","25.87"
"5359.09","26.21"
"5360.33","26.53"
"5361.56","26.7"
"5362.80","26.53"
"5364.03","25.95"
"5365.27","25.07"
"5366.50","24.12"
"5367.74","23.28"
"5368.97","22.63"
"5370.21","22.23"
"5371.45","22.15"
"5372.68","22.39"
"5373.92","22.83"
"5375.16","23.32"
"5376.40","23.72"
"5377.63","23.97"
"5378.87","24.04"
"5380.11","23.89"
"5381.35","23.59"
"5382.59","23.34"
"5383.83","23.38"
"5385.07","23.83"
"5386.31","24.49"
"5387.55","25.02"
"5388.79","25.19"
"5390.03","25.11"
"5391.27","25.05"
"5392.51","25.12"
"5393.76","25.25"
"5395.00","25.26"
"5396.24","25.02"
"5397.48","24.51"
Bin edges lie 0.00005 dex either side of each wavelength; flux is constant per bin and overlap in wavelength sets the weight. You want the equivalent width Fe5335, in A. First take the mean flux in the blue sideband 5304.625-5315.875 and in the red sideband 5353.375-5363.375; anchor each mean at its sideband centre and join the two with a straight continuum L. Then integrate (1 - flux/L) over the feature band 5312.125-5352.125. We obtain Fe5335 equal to 2.0 A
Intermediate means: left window 25.5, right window 25.9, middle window 24.4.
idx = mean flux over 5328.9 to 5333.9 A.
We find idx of 24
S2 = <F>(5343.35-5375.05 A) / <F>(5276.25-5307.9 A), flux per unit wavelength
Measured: 1.02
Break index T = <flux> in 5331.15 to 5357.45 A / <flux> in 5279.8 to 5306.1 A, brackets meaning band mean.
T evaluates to 1.04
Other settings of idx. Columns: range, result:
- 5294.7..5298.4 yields 23.2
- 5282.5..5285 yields 23.9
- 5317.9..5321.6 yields 23.2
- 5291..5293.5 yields 24.1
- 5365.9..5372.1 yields 22.9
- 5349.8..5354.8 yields 24.8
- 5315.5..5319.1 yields 23.1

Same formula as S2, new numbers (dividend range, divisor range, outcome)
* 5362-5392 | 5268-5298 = 1.03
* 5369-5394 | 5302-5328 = 0.97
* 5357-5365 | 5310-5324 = 1.09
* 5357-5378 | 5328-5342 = 1.00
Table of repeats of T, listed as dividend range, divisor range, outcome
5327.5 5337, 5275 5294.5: 1.00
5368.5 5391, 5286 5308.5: 0.98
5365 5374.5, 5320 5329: 0.96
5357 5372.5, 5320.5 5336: 1.03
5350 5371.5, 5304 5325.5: 1.01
